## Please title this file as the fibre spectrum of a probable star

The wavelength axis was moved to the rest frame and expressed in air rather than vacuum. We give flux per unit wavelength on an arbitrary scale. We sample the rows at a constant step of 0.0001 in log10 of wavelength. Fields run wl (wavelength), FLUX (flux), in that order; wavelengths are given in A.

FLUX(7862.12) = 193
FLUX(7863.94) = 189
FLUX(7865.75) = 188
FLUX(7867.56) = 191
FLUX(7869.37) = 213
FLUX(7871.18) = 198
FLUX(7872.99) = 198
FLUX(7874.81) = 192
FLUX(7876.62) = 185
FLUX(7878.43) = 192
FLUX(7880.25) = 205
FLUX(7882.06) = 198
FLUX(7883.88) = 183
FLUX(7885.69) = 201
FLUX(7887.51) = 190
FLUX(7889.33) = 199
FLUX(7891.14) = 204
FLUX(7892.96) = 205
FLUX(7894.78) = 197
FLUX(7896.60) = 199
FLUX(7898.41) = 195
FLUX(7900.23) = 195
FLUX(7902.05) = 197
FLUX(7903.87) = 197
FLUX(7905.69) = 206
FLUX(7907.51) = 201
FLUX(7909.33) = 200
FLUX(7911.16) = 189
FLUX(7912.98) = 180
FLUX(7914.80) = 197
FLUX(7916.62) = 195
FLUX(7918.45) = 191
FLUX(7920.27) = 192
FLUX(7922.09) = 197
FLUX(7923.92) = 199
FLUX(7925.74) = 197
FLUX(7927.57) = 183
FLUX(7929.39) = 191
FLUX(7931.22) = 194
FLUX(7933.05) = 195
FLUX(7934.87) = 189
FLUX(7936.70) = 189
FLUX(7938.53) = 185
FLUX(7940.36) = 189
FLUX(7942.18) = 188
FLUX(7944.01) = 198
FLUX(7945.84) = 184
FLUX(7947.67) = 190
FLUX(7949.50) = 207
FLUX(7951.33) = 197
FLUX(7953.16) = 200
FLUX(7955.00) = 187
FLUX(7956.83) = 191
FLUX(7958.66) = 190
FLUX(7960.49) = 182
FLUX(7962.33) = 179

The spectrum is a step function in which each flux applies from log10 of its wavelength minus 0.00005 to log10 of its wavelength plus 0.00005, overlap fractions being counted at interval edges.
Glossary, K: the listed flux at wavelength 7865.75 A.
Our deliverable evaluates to 188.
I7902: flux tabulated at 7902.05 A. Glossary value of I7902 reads 197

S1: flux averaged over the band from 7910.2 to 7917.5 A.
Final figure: 190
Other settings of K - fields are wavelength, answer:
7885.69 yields 201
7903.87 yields 197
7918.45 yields 191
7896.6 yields 199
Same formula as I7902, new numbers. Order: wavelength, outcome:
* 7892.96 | 205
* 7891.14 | 204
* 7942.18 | 188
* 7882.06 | 198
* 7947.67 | 190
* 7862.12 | 193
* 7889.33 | 199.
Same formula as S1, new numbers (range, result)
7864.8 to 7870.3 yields 197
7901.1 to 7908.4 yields 200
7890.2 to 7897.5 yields 201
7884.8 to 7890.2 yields 196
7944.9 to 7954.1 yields 195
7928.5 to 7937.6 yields 192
